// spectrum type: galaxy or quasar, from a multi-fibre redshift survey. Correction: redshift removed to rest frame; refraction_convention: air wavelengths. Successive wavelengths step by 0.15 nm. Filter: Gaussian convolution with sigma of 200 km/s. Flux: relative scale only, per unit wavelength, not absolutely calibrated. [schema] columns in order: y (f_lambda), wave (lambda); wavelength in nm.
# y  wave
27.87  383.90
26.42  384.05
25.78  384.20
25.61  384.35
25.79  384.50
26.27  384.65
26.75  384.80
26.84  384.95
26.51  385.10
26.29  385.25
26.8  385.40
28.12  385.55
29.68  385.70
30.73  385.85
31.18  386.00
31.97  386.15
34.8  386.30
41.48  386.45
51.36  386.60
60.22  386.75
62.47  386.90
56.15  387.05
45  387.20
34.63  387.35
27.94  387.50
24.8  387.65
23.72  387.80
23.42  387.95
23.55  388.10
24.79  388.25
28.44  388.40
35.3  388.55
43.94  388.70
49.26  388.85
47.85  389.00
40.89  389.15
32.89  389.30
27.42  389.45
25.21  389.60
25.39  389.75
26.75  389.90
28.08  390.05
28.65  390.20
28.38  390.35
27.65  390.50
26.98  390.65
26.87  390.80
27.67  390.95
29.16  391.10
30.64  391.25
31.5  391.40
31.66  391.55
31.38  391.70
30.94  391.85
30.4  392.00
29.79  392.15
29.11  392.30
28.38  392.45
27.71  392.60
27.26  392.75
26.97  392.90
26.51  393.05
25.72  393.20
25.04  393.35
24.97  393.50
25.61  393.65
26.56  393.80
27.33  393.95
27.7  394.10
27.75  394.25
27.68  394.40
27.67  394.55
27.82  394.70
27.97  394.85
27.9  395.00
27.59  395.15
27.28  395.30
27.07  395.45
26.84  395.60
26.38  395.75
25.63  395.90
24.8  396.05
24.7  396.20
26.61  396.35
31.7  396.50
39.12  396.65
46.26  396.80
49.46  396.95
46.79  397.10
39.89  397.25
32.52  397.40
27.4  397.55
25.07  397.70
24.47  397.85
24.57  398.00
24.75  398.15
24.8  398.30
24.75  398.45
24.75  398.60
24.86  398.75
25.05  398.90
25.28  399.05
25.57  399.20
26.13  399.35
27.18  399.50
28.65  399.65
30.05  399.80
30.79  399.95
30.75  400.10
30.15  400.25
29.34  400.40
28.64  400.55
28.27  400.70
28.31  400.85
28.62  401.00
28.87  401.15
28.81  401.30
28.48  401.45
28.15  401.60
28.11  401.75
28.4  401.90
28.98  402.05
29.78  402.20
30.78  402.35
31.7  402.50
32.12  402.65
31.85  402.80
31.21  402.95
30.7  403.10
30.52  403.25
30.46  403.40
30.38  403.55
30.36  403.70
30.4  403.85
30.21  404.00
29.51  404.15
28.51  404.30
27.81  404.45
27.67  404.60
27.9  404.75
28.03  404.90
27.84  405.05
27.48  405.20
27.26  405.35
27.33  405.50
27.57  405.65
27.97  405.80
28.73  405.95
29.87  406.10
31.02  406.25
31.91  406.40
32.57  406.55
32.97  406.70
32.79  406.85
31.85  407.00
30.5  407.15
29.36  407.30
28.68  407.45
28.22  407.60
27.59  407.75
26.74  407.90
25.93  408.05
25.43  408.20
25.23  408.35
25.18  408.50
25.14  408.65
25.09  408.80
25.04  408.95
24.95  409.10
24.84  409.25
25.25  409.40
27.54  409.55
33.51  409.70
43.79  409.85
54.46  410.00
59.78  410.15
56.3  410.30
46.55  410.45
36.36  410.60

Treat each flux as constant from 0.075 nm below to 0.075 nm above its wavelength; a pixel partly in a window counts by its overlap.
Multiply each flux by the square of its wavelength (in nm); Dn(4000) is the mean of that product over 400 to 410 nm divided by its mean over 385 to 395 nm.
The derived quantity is 1.01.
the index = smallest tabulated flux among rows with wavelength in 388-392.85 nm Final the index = 23.55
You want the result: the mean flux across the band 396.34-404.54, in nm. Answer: 30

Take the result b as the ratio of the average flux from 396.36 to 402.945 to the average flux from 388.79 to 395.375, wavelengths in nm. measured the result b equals 1.0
